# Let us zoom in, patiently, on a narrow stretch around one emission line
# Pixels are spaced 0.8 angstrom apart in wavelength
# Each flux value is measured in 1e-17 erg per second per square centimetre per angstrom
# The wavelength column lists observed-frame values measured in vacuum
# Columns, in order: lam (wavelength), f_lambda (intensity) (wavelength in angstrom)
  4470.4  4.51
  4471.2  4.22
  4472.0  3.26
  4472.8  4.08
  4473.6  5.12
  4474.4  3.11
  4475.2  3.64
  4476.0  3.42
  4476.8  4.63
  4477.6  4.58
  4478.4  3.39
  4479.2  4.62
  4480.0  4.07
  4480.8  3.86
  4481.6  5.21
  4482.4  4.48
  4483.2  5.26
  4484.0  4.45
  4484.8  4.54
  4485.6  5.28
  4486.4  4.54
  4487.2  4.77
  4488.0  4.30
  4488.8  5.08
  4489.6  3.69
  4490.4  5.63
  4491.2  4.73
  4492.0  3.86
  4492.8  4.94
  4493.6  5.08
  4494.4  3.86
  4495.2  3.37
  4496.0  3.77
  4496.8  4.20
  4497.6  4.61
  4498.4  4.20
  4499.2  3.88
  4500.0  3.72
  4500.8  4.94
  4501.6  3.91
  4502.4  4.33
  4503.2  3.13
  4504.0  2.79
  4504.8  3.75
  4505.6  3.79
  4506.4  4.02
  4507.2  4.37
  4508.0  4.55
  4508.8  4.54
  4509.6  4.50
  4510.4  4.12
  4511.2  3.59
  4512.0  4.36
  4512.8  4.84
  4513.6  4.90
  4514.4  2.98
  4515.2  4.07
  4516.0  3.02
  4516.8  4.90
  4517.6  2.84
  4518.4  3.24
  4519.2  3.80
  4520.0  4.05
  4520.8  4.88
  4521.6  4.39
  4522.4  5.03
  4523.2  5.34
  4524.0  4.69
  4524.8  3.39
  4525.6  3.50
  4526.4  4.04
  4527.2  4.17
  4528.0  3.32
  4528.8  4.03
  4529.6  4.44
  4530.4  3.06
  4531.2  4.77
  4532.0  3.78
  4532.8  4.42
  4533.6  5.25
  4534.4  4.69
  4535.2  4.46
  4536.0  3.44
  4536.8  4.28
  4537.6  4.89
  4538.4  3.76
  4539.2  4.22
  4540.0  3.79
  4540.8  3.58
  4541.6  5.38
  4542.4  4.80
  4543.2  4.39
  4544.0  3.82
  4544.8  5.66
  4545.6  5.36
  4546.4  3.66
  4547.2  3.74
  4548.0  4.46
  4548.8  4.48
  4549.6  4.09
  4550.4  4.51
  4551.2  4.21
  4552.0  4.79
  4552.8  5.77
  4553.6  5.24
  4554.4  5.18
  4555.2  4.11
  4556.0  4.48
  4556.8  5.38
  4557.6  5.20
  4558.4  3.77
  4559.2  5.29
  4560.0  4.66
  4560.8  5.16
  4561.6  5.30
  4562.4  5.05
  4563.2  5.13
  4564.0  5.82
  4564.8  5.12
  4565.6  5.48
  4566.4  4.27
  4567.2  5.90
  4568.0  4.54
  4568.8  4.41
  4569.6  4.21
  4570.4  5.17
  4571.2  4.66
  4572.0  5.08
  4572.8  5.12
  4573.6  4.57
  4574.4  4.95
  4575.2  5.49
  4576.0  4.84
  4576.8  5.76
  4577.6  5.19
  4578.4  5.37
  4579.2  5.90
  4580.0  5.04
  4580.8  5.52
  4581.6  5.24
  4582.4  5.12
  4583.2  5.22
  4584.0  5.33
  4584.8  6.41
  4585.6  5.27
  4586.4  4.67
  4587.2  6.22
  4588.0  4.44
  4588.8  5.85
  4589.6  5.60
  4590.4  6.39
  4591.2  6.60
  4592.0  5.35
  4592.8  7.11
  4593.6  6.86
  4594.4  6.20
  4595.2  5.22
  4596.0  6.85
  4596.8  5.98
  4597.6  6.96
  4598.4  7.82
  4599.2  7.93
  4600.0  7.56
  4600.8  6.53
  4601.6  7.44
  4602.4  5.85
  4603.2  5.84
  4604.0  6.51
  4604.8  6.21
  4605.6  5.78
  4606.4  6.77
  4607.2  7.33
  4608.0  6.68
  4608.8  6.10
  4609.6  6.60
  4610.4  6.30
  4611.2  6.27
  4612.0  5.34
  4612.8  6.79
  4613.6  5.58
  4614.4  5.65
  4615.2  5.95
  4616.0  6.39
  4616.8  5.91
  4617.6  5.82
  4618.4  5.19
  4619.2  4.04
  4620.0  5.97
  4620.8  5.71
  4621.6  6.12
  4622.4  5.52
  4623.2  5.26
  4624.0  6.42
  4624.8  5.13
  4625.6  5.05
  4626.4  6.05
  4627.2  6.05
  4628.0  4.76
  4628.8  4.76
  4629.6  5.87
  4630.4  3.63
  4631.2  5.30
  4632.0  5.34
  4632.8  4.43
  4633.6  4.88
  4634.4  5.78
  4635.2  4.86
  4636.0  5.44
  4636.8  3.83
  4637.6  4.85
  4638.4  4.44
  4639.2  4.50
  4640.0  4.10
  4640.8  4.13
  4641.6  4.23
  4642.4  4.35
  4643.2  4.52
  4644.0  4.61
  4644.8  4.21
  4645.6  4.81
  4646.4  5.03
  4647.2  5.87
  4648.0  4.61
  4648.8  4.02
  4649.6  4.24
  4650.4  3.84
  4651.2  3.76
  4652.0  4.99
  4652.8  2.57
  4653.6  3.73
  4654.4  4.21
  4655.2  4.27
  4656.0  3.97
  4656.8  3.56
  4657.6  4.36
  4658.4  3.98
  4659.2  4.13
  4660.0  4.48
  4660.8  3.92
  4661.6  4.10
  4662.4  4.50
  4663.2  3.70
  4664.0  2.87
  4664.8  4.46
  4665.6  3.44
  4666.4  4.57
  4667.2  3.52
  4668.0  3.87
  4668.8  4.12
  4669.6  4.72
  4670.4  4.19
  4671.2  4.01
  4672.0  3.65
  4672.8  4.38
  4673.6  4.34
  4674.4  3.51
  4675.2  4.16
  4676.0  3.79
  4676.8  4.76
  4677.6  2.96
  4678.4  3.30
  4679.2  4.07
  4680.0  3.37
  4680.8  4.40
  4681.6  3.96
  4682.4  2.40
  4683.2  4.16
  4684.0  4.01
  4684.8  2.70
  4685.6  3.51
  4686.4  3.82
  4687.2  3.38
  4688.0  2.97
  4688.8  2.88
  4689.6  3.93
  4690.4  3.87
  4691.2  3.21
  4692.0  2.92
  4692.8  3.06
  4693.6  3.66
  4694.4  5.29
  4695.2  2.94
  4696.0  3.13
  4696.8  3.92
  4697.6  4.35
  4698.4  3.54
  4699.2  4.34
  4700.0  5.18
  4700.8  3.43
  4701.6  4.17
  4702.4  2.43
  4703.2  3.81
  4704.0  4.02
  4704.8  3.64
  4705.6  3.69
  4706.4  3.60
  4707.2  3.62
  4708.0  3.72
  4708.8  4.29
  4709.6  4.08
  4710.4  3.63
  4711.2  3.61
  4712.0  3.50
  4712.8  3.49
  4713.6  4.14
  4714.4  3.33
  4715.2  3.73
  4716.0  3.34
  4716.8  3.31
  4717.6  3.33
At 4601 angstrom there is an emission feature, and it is C III]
